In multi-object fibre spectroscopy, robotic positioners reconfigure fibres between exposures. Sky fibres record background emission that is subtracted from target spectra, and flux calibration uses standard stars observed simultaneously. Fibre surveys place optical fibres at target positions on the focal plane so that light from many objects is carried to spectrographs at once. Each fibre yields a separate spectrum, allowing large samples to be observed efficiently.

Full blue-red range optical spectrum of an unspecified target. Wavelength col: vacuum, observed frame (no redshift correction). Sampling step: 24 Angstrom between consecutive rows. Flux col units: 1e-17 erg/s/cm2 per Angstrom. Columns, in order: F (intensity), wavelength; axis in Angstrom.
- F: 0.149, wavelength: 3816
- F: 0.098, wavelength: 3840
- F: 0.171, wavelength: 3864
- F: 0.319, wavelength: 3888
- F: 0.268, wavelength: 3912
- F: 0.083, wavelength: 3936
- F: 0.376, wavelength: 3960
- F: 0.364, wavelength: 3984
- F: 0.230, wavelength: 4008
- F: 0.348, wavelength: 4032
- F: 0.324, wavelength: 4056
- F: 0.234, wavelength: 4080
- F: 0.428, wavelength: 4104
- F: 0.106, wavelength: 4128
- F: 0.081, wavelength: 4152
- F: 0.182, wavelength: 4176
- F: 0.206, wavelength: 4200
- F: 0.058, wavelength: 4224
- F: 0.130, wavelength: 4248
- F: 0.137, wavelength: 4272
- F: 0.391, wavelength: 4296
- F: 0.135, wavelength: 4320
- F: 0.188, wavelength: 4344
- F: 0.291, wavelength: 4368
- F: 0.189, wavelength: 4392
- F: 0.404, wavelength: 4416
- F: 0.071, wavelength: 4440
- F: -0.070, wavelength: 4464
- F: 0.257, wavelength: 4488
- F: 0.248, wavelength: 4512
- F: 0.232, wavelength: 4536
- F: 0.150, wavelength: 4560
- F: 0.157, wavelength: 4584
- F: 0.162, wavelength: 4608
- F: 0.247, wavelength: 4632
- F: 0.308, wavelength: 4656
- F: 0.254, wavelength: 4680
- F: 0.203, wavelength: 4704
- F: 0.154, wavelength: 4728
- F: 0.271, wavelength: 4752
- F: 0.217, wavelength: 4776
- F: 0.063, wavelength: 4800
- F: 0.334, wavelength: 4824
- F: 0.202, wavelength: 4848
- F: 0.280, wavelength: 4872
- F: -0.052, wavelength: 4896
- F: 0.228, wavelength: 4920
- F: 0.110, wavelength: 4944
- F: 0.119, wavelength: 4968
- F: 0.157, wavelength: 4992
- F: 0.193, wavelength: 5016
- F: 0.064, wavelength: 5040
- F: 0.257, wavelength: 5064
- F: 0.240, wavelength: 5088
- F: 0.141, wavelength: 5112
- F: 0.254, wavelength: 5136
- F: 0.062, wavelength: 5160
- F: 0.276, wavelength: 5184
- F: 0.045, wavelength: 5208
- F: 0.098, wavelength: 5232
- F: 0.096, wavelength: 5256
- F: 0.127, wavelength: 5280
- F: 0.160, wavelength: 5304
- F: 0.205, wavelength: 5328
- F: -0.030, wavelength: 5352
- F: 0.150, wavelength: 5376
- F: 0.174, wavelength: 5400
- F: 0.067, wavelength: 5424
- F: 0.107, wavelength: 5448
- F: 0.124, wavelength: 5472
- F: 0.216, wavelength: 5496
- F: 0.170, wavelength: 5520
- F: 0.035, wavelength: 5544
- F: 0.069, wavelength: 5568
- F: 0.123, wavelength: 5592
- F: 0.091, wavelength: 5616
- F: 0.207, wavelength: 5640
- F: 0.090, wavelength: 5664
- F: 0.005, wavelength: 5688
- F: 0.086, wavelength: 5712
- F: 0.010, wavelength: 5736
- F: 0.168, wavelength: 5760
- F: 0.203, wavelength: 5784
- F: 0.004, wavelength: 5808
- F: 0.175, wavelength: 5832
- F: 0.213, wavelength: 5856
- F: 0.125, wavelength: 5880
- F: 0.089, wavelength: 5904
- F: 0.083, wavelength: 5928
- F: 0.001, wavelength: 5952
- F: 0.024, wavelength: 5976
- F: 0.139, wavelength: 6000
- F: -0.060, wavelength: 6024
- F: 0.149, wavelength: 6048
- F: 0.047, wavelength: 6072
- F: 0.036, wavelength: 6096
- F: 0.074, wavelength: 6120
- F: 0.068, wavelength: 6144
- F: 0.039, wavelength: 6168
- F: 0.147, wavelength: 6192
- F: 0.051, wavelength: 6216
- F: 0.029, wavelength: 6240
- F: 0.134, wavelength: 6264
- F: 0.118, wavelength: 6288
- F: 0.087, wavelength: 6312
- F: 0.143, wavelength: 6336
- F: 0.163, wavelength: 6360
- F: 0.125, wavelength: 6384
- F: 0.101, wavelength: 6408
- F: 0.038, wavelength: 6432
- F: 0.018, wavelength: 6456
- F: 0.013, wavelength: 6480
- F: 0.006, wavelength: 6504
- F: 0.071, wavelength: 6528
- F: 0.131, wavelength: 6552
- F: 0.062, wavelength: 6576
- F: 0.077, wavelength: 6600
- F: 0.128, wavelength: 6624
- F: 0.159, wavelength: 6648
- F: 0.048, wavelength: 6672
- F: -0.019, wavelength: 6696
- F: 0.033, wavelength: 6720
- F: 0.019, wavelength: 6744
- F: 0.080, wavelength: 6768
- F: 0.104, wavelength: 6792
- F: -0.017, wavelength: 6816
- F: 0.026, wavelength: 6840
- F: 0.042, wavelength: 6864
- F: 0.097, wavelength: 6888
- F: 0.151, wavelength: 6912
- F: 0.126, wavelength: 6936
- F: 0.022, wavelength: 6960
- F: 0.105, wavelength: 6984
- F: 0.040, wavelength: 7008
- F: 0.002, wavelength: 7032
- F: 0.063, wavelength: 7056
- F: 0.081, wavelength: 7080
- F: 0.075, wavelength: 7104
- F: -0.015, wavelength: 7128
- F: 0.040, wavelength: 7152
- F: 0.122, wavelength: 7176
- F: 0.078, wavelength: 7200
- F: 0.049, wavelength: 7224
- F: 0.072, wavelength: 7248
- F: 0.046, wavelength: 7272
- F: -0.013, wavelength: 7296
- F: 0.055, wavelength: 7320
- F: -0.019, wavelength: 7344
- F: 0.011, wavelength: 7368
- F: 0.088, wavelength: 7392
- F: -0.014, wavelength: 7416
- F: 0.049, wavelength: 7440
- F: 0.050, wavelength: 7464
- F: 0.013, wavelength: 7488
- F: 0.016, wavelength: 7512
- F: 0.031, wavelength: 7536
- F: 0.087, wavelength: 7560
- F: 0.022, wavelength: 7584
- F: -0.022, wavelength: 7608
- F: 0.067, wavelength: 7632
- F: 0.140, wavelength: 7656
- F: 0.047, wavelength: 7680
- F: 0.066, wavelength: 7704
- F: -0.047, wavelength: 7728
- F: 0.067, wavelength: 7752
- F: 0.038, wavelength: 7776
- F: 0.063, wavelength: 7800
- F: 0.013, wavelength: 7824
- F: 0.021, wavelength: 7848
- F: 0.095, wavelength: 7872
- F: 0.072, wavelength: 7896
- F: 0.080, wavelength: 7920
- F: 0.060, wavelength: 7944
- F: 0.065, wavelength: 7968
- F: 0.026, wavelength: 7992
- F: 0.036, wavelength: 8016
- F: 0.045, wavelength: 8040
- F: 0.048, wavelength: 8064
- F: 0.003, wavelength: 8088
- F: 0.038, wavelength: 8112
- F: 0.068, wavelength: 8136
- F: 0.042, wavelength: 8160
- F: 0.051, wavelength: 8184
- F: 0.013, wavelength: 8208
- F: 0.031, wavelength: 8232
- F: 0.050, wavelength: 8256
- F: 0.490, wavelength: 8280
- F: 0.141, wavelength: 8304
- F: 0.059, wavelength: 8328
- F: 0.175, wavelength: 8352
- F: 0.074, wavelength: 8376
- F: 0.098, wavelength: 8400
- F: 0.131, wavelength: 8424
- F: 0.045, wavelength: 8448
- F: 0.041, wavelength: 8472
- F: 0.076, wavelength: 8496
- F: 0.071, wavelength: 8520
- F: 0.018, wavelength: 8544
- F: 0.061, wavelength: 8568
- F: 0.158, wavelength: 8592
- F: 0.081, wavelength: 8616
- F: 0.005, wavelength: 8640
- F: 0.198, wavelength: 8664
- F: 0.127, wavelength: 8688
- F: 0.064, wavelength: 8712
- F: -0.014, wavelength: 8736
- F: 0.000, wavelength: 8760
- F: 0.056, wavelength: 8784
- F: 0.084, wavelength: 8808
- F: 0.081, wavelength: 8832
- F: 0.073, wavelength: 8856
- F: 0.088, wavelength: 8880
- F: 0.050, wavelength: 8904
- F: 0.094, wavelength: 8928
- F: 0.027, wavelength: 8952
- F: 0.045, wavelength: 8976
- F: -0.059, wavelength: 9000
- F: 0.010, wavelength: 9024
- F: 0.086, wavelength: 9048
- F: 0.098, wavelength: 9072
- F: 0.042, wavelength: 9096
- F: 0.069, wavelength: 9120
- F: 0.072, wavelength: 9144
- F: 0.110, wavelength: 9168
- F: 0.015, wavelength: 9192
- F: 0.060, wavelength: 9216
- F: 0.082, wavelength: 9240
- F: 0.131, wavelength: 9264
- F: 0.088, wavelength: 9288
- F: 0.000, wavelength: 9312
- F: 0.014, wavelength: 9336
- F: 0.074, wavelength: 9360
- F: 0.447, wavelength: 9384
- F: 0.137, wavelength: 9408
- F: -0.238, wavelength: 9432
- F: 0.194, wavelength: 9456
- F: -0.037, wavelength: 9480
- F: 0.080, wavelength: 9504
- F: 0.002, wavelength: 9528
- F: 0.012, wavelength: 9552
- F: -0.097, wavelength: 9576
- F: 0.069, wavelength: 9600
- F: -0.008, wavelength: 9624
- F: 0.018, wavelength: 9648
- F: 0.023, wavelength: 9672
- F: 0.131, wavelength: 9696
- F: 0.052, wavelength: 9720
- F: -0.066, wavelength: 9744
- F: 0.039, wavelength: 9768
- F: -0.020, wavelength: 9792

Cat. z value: 1.222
